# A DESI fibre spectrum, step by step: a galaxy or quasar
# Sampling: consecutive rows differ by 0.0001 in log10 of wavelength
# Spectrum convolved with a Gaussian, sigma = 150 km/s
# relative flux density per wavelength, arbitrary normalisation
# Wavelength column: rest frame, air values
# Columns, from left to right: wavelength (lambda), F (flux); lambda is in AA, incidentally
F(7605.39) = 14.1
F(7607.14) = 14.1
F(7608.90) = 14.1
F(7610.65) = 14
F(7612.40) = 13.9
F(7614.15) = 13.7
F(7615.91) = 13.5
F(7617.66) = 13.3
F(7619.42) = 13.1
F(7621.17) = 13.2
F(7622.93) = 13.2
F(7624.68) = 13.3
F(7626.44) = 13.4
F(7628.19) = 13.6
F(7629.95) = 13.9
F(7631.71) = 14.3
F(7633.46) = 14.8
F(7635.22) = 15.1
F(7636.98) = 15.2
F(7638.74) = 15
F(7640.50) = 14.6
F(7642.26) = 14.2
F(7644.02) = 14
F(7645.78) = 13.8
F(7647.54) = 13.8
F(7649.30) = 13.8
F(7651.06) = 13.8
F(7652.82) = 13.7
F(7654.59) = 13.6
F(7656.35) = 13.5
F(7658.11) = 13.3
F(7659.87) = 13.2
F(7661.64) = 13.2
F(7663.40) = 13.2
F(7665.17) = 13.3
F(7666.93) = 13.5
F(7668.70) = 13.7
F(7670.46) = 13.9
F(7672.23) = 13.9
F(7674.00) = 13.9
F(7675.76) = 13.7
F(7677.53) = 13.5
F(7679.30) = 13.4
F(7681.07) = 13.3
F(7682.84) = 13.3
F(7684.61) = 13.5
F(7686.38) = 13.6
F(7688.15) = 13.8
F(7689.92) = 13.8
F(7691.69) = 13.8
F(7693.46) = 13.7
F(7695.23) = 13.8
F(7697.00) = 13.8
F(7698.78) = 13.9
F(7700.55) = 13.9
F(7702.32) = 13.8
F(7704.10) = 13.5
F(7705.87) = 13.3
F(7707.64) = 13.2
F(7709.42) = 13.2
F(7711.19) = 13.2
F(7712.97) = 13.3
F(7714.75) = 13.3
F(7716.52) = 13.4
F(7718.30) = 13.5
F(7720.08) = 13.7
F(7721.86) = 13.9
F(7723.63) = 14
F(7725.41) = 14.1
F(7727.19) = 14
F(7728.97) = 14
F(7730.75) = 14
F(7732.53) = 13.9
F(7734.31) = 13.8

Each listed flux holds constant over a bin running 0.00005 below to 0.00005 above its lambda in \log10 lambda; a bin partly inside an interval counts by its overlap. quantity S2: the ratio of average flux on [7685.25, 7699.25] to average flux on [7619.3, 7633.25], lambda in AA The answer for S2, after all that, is 1.01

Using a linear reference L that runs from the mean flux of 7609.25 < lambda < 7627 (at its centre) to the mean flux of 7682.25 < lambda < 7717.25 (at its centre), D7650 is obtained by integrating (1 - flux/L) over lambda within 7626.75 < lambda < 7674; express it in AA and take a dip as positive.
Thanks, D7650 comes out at -1.4 AA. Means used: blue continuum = 13.5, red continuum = 13.6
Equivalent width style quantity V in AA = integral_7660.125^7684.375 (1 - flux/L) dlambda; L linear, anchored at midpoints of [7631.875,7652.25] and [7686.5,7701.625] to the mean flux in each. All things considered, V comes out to 0.9 AA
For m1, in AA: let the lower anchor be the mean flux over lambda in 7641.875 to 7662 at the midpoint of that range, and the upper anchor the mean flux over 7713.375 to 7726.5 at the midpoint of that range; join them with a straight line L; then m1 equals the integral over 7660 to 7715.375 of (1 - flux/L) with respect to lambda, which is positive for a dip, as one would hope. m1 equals 0.5 AA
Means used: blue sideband 13.7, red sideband 13.7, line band 13.5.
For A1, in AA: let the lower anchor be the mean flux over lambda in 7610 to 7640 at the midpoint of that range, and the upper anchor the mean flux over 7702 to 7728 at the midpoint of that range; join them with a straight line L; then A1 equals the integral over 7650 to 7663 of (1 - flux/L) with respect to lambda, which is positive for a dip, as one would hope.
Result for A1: 0.3 AA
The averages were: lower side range 13.9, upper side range 13.6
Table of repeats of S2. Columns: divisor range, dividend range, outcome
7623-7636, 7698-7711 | 0.97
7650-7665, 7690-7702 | 1.03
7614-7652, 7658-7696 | 0.97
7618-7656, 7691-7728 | 0.98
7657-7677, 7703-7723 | 0.99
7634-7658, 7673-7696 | 0.96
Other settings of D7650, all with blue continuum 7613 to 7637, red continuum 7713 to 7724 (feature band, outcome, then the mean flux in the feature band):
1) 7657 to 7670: 0.3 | 13.4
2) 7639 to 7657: -0.2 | 13.9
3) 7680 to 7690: 0.1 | 13.5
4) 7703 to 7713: 0.2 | 13.3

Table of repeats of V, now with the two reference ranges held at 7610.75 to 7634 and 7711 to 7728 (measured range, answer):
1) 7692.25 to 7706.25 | -0.1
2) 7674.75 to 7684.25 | 0.1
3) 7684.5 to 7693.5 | 0.0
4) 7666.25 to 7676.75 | -0.1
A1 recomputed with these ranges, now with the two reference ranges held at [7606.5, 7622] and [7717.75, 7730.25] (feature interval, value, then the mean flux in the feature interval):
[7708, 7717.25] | 0.4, 13.3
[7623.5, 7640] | -0.7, 14.3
